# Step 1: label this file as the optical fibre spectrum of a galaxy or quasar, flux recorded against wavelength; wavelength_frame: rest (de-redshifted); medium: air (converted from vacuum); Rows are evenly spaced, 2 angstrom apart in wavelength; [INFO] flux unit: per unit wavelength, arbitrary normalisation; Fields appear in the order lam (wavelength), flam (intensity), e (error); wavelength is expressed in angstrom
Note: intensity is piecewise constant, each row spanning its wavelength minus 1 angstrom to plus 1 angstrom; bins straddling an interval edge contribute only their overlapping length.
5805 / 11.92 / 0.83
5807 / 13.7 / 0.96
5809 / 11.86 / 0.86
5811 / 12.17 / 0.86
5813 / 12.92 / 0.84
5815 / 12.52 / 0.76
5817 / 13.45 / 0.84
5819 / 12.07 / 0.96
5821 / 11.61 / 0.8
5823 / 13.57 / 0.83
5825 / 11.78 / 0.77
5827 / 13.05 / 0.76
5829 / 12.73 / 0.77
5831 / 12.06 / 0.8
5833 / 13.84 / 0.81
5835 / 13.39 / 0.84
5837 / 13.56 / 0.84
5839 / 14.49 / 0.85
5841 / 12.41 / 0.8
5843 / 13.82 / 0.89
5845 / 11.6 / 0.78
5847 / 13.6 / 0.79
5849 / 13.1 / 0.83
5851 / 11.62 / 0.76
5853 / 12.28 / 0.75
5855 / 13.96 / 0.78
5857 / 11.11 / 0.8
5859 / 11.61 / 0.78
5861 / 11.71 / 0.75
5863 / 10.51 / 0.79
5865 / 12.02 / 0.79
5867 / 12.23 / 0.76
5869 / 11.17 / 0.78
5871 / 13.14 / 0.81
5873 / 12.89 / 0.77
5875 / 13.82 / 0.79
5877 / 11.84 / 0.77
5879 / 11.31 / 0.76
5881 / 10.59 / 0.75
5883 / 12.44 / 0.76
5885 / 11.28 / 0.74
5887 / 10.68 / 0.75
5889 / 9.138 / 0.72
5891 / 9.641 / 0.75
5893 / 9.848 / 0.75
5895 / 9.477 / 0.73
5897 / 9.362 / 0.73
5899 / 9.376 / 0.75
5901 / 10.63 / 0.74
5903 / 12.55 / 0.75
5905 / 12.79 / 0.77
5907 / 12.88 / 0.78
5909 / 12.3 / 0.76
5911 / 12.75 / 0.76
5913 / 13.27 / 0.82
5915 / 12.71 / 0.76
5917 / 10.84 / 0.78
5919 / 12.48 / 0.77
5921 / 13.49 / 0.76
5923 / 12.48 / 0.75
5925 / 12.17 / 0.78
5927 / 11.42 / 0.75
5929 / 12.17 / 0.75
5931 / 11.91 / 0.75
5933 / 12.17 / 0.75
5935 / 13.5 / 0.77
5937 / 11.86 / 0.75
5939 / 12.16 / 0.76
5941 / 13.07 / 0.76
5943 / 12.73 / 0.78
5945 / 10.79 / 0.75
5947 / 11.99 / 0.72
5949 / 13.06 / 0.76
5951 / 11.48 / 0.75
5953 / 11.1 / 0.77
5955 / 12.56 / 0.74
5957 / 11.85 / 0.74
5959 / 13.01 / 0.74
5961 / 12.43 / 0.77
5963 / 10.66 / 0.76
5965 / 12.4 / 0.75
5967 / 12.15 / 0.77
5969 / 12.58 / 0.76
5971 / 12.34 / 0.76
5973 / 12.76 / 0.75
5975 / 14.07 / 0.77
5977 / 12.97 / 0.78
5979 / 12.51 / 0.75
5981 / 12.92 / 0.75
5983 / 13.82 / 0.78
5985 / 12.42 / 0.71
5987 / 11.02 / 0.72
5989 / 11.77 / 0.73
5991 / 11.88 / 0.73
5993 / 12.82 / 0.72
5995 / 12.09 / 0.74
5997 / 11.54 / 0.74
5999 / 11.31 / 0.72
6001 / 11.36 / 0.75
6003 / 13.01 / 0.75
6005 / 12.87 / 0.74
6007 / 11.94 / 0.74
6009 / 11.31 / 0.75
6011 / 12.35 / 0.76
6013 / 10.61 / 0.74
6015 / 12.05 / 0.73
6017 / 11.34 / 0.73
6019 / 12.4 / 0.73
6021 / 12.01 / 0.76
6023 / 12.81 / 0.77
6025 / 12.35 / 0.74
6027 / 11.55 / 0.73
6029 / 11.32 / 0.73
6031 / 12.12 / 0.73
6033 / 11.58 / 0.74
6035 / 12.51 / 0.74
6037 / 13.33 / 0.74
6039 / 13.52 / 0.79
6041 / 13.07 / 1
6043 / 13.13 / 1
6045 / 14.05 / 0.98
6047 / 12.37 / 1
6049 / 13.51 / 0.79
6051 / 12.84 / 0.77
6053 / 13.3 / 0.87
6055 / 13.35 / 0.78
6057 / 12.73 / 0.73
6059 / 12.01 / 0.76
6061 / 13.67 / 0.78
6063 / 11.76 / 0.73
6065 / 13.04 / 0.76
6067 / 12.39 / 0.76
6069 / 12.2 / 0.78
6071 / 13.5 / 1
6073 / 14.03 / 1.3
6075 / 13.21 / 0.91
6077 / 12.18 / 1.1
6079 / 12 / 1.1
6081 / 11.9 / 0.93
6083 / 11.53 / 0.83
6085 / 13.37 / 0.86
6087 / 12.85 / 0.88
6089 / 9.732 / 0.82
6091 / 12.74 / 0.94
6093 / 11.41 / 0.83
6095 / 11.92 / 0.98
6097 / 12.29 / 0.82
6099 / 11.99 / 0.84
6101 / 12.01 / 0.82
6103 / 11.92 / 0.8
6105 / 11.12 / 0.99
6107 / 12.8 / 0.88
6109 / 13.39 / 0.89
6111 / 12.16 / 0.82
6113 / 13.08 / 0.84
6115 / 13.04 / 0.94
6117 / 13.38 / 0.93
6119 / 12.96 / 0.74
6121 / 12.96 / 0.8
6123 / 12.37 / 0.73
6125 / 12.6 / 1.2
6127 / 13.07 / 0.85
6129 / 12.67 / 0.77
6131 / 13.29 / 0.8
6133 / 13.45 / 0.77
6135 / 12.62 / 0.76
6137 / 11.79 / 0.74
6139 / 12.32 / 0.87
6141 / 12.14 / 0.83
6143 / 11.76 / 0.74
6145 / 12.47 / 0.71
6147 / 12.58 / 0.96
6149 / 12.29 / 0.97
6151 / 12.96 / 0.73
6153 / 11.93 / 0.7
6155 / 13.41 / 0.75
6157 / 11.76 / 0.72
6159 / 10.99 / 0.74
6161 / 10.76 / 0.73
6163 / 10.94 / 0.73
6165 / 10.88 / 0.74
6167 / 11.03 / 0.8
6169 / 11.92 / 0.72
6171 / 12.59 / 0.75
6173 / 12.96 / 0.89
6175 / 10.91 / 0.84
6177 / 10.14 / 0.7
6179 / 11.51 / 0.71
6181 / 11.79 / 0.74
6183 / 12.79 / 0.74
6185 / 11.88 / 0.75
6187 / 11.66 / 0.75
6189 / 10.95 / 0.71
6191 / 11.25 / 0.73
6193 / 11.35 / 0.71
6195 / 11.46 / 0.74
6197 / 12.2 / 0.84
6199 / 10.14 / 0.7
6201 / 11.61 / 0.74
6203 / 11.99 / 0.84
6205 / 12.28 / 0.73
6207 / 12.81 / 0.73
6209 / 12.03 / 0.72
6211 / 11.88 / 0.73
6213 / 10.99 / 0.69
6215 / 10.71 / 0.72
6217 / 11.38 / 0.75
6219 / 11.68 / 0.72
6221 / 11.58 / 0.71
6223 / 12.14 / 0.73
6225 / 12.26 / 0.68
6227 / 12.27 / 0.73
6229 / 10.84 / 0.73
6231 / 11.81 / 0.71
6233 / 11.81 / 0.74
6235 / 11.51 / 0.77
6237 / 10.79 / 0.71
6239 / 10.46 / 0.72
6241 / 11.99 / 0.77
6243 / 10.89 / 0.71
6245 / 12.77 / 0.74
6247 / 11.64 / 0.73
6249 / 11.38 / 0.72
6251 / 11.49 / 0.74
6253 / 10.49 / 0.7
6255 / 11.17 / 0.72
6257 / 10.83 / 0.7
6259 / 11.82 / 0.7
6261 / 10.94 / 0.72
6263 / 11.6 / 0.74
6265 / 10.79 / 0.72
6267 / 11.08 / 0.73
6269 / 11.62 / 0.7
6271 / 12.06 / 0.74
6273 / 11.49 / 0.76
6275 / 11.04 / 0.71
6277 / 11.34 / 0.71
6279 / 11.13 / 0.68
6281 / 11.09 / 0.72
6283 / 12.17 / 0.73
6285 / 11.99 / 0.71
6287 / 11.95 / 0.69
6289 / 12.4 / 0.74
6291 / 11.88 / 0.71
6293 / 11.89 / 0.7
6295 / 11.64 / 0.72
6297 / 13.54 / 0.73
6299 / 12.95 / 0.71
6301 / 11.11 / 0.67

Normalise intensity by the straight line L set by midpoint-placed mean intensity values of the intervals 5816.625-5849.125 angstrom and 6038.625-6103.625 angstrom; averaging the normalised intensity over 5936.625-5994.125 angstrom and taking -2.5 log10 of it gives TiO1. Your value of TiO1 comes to 0.04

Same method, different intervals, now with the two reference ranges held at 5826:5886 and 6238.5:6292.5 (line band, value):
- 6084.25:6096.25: -0.01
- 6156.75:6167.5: 0.07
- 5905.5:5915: -0.04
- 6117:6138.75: -0.09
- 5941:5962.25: 0.01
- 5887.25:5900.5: 0.28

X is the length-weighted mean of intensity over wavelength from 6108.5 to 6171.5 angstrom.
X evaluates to 12.4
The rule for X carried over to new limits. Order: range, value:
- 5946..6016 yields 12.2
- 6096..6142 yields 12.6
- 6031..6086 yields 12.8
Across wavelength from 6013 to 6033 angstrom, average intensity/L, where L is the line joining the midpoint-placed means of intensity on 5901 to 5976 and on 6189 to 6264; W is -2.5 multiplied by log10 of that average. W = 0.02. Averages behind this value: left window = 12.3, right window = 11.5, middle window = 11.9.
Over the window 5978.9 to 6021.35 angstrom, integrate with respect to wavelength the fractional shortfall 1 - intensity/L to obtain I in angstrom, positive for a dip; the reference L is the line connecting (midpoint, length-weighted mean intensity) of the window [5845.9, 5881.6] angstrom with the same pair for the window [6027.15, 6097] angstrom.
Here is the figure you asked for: 1.3 angstrom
